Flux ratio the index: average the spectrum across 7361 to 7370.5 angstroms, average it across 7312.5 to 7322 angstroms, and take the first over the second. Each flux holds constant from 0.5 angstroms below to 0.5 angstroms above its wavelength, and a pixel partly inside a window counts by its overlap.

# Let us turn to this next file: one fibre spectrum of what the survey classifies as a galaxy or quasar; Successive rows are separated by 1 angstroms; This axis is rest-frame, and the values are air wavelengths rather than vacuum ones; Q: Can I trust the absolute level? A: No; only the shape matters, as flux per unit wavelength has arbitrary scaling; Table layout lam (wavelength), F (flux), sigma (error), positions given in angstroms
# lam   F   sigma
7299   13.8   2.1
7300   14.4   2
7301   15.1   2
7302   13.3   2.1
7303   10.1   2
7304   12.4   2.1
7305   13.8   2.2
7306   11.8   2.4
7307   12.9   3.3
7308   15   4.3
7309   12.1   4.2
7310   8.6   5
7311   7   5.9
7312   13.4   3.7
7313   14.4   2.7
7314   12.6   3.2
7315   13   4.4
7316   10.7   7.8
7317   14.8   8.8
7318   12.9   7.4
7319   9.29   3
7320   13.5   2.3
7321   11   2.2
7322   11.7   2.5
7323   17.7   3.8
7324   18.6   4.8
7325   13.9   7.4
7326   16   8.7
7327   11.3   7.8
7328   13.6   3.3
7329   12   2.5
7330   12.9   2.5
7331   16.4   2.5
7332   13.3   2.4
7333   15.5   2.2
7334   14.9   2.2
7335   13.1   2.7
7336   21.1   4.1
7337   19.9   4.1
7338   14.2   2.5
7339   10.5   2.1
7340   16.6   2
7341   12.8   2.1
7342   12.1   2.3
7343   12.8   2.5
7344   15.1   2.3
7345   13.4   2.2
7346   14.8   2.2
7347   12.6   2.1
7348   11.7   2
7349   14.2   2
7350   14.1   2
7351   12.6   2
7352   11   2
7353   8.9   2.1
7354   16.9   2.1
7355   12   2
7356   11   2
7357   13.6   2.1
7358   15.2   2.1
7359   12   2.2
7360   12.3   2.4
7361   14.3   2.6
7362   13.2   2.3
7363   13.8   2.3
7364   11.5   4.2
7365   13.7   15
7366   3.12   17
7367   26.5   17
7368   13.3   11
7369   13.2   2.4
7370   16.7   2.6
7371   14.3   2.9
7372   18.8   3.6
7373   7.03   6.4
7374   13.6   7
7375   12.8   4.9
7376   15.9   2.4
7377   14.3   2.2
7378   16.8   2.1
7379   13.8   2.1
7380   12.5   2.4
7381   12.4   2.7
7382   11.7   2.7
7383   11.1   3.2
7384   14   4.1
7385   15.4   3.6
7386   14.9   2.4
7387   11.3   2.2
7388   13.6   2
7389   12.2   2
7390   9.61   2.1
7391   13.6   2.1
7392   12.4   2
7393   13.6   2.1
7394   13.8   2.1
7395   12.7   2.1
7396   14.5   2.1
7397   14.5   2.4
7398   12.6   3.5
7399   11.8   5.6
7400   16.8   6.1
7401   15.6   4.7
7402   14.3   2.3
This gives 1.1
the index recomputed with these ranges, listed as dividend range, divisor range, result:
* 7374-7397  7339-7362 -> 1.02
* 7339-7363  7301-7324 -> 1.05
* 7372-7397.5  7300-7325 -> 1.03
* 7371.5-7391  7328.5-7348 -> 0.92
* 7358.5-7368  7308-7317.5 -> 1.11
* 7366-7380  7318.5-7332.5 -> 1.07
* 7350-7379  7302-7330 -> 1.06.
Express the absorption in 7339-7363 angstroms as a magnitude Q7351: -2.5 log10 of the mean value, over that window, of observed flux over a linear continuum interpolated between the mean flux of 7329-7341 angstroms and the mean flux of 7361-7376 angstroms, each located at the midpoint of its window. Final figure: 0.10 mag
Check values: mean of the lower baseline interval 15.1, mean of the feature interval 13.1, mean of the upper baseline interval 13.8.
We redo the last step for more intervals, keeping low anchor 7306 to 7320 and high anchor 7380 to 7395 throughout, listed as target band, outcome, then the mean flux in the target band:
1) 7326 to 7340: -0.190 mag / 14.6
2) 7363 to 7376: -0.095 mag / 13.8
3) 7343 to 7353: -0.052 mag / 13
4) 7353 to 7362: -0.053 mag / 13.1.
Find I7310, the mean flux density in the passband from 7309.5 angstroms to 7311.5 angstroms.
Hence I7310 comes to 7.8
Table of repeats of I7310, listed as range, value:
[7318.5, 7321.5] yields 11.3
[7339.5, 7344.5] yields 13.9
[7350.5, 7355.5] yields 12.3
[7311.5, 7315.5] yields 13.3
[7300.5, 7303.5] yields 12.8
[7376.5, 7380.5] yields 14.4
